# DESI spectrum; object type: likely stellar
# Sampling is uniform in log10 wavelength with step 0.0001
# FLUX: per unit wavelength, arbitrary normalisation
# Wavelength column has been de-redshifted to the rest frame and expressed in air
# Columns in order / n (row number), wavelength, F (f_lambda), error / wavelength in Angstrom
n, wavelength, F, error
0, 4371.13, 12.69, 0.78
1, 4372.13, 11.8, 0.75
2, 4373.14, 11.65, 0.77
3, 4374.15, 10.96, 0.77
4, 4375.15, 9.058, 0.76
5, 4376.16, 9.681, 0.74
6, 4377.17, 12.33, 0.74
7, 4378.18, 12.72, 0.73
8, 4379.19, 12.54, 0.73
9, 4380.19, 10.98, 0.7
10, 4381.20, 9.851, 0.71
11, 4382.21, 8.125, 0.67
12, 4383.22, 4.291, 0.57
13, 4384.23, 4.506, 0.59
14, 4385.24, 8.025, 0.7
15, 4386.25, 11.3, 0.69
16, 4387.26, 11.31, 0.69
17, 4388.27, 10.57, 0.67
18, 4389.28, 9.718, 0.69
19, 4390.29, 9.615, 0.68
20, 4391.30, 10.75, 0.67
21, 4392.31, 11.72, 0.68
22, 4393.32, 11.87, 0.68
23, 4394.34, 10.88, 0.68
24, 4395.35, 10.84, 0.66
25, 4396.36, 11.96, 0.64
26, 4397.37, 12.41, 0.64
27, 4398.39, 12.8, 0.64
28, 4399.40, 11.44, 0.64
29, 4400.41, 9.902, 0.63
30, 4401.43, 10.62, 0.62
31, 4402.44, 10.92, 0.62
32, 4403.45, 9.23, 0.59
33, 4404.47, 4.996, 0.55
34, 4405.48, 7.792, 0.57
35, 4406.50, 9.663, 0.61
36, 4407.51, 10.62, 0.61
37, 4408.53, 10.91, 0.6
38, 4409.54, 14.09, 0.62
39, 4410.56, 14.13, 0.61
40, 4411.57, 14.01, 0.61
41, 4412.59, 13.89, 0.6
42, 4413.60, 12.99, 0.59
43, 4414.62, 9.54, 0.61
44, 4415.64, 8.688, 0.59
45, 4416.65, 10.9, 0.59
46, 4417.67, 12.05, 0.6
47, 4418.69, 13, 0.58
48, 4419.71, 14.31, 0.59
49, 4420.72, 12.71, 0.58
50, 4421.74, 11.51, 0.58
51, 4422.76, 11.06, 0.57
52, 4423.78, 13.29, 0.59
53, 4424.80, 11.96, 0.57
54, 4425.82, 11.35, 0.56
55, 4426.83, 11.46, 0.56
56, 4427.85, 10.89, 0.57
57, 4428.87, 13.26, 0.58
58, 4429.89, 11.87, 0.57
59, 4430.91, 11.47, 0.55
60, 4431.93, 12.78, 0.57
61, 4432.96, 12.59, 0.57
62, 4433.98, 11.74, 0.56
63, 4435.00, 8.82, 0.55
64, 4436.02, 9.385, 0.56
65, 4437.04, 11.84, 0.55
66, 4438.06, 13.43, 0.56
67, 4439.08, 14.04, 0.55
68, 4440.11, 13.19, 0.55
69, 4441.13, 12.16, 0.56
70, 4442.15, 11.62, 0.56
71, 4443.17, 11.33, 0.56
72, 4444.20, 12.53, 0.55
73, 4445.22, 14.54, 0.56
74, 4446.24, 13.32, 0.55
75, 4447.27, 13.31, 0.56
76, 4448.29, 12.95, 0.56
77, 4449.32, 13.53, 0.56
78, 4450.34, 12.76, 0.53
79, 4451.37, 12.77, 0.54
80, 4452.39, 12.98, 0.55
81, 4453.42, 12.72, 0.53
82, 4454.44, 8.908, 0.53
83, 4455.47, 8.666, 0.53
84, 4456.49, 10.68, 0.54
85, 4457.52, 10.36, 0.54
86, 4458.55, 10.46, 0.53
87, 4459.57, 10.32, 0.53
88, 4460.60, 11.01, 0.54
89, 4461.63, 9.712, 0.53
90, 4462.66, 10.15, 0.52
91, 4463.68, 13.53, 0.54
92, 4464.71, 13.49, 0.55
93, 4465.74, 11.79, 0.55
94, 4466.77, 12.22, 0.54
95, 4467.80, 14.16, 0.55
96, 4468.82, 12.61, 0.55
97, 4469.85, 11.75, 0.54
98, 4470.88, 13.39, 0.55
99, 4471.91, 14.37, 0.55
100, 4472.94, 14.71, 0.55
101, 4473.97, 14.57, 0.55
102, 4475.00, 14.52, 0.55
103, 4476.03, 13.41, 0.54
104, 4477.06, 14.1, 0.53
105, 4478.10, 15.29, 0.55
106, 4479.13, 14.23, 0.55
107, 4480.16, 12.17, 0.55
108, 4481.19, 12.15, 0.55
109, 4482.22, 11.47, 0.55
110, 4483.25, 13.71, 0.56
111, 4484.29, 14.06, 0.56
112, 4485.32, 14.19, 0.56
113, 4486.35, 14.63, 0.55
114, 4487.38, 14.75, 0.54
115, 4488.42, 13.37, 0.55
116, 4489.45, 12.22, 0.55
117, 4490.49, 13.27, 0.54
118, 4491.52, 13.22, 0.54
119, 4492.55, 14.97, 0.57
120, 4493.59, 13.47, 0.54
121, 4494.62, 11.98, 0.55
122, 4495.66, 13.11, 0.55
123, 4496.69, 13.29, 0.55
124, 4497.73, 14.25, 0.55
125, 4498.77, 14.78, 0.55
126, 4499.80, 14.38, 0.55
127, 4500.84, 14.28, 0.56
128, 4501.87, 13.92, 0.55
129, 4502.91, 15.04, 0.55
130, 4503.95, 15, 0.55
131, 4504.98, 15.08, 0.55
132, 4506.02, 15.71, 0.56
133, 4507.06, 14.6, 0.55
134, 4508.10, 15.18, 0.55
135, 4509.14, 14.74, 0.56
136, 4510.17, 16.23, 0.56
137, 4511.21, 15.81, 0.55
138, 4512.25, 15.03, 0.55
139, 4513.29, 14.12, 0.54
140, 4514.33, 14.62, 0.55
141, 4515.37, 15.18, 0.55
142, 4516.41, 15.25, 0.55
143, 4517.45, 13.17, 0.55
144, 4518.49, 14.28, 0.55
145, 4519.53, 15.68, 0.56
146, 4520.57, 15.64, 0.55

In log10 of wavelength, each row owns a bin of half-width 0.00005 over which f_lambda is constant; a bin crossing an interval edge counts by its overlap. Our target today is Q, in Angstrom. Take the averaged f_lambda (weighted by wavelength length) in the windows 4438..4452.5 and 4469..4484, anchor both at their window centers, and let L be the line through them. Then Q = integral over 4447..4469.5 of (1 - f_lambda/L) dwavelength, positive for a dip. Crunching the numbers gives 2.4 Angstrom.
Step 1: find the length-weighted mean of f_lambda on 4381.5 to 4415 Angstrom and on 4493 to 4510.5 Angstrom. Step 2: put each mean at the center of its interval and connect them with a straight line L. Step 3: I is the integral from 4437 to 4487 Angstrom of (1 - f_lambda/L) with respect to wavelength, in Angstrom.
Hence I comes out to 0.86 Angstrom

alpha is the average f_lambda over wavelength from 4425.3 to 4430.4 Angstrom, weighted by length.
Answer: 11.8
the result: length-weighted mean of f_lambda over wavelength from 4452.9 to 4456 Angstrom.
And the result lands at 10.1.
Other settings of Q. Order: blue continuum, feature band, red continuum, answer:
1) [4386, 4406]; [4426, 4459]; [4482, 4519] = 0.6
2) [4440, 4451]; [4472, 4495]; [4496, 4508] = 0.5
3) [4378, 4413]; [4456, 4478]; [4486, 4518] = 1.0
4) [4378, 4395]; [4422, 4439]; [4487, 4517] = -0.2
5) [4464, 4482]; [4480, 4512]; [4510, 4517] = 0.7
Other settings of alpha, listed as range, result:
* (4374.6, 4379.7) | 11.3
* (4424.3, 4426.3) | 11.7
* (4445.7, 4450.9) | 13.2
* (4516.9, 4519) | 13.7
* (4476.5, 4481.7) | 13.6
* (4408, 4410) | 12.4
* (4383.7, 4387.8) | 8.77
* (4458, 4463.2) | 10.4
